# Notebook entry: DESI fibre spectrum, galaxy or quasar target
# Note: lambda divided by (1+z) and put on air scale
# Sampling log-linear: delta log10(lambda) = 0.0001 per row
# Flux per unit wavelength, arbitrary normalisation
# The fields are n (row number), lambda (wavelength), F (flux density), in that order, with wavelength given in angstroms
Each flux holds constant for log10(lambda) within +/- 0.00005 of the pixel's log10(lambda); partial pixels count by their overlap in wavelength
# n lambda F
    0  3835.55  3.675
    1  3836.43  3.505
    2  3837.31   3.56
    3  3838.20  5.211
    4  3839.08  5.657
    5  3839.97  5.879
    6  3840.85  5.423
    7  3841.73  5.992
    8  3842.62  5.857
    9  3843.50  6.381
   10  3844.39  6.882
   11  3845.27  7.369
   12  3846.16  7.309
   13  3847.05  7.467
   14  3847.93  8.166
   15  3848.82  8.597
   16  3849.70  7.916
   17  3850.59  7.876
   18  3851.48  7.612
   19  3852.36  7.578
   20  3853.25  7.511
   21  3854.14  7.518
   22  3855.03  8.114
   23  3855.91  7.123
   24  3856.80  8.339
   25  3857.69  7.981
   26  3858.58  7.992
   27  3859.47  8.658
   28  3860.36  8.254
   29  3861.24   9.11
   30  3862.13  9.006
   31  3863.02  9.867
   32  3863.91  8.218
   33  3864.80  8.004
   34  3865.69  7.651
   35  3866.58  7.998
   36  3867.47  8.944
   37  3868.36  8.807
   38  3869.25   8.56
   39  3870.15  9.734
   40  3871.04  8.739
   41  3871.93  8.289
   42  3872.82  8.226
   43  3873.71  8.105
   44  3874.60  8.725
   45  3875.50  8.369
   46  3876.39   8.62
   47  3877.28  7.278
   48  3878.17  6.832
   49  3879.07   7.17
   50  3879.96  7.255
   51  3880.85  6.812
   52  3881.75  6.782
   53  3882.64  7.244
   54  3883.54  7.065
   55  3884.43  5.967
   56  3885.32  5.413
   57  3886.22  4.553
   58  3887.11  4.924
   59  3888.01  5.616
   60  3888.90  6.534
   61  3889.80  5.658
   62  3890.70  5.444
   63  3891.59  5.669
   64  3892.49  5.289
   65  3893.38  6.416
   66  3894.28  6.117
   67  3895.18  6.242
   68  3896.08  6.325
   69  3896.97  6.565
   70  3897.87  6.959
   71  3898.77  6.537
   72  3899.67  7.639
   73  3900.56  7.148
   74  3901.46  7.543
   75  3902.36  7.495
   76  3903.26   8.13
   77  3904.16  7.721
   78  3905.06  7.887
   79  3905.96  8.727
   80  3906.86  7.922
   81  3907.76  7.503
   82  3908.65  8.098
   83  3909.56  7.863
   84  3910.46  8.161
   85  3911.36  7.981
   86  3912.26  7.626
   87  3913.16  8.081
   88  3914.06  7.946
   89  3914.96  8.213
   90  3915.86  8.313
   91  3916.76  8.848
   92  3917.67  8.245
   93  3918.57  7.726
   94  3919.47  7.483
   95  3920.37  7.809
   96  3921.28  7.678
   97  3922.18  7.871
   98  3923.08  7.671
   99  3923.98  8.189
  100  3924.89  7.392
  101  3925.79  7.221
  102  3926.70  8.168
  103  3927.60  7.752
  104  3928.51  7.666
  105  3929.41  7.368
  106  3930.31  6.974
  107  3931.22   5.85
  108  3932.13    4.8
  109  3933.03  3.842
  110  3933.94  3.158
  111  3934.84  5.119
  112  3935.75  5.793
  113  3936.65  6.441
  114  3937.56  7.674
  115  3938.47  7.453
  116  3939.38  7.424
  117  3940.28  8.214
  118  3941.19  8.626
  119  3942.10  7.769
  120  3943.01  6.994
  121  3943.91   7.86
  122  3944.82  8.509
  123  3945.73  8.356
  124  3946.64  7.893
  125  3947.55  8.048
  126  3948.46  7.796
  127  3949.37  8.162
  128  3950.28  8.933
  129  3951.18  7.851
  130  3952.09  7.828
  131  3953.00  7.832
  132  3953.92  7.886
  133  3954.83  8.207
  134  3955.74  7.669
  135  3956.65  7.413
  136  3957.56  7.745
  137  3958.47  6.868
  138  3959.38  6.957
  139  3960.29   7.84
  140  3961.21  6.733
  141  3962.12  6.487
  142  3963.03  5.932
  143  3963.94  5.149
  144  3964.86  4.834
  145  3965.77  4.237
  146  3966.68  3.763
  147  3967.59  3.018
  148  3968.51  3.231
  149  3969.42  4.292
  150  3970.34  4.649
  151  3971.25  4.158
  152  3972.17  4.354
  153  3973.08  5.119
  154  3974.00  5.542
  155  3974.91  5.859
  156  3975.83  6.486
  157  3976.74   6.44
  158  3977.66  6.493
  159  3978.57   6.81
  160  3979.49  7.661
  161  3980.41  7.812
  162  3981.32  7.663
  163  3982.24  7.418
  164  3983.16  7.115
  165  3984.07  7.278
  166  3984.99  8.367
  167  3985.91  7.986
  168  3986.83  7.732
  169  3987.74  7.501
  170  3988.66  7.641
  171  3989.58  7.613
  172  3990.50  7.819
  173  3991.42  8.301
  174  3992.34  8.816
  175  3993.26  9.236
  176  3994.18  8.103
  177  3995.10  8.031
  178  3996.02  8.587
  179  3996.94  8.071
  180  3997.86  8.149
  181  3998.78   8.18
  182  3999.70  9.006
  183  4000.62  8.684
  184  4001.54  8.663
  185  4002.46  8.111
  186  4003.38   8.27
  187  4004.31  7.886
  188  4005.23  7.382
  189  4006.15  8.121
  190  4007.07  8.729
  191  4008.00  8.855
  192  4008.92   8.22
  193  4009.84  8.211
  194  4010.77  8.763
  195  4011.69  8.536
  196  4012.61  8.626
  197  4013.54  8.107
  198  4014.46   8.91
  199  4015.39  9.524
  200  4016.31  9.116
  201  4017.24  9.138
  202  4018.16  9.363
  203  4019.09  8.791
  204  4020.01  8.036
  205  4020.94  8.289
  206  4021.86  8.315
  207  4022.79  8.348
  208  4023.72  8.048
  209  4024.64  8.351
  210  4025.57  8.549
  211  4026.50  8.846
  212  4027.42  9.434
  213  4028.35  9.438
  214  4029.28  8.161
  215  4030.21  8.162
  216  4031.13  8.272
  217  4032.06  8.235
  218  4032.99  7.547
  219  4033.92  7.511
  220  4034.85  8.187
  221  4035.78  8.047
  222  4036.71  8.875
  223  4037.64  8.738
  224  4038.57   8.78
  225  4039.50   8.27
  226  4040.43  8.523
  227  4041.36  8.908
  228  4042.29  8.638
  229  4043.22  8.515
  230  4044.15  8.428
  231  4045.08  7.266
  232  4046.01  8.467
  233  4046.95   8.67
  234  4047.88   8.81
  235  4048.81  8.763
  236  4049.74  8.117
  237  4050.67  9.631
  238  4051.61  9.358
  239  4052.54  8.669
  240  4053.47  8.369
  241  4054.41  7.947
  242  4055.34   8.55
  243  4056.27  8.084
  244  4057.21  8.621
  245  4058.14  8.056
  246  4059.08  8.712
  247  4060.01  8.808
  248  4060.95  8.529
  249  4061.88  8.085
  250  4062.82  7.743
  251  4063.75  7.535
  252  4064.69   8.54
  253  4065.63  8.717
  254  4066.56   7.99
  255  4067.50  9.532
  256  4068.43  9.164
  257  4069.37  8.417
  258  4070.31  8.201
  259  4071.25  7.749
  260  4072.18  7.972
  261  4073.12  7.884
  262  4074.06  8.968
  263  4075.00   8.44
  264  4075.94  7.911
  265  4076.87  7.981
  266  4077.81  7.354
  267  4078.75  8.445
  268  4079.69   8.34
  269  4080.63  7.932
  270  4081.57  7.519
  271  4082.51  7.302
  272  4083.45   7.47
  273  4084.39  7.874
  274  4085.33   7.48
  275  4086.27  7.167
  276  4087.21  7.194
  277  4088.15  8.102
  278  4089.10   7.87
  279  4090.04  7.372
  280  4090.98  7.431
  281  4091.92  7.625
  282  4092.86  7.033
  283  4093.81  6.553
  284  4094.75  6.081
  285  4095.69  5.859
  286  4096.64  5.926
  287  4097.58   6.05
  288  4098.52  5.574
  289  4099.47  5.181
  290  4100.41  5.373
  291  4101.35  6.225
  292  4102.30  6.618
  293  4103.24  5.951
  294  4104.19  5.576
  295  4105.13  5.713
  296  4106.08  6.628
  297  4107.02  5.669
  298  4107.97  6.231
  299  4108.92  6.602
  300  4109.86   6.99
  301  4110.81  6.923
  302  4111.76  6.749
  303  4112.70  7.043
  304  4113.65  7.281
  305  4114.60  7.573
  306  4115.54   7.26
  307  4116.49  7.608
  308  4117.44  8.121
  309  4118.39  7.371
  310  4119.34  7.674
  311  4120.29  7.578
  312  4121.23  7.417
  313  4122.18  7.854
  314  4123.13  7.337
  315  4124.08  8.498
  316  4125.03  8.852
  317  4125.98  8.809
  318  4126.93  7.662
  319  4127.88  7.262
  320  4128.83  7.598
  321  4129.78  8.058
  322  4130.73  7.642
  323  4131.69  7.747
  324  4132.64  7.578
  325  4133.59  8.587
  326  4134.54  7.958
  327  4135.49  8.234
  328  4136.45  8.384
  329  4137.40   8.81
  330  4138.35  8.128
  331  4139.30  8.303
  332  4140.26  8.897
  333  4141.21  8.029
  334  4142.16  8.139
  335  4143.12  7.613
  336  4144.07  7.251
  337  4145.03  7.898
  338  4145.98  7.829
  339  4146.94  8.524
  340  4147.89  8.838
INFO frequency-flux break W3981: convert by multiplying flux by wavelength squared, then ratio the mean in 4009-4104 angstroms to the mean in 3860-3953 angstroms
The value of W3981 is 1.2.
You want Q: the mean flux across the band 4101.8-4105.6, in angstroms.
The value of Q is 5.96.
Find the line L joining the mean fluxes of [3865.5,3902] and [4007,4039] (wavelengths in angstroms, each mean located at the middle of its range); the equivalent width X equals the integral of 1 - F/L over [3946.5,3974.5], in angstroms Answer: 5.5 angstroms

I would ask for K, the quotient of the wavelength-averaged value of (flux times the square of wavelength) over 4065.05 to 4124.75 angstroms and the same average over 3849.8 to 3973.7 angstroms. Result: 1.1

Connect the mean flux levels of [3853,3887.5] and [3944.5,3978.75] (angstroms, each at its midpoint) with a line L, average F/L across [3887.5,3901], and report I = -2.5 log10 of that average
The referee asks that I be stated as 0.18 mag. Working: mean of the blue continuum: 7.79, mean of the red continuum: 6.44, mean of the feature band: 6.27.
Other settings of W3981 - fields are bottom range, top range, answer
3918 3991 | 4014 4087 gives 1.28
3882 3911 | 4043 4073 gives 1.35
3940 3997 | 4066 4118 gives 1.09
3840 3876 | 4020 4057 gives 1.17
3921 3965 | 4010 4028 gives 1.25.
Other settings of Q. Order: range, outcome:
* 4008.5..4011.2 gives 8.39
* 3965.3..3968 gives 3.7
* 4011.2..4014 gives 8.44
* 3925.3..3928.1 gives 7.7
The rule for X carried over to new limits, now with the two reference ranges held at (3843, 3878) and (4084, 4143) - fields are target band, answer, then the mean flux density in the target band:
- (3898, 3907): 0.4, 7.64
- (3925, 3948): 2.5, 7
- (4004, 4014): -0.9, 8.32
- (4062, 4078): -1.8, 8.25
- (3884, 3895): 3.3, 5.65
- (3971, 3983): 2.1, 6.35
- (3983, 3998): -0.7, 8.04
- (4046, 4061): -2.3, 8.6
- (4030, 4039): -0.8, 8.24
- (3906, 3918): -0.2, 8.08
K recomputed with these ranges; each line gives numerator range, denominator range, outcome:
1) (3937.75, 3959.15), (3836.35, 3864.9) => 1.13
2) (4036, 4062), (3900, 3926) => 1.16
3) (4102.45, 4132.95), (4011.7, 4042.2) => 0.89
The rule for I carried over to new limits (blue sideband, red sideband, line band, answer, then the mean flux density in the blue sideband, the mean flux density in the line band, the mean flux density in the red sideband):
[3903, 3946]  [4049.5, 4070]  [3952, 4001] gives 0.144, 7.45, 6.89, 8.51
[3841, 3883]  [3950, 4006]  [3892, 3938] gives 0.045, 7.88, 7.2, 7.05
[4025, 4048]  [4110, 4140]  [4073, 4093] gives 0.046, 8.44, 7.77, 7.8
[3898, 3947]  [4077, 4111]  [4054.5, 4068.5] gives -0.209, 7.45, 8.42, 6.82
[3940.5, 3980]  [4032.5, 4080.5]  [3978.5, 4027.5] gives -0.122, 6.62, 8.28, 8.38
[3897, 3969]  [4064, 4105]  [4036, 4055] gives -0.171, 7.2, 8.58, 7.38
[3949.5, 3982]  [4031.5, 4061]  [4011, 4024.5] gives -0.128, 6.3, 8.65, 8.45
